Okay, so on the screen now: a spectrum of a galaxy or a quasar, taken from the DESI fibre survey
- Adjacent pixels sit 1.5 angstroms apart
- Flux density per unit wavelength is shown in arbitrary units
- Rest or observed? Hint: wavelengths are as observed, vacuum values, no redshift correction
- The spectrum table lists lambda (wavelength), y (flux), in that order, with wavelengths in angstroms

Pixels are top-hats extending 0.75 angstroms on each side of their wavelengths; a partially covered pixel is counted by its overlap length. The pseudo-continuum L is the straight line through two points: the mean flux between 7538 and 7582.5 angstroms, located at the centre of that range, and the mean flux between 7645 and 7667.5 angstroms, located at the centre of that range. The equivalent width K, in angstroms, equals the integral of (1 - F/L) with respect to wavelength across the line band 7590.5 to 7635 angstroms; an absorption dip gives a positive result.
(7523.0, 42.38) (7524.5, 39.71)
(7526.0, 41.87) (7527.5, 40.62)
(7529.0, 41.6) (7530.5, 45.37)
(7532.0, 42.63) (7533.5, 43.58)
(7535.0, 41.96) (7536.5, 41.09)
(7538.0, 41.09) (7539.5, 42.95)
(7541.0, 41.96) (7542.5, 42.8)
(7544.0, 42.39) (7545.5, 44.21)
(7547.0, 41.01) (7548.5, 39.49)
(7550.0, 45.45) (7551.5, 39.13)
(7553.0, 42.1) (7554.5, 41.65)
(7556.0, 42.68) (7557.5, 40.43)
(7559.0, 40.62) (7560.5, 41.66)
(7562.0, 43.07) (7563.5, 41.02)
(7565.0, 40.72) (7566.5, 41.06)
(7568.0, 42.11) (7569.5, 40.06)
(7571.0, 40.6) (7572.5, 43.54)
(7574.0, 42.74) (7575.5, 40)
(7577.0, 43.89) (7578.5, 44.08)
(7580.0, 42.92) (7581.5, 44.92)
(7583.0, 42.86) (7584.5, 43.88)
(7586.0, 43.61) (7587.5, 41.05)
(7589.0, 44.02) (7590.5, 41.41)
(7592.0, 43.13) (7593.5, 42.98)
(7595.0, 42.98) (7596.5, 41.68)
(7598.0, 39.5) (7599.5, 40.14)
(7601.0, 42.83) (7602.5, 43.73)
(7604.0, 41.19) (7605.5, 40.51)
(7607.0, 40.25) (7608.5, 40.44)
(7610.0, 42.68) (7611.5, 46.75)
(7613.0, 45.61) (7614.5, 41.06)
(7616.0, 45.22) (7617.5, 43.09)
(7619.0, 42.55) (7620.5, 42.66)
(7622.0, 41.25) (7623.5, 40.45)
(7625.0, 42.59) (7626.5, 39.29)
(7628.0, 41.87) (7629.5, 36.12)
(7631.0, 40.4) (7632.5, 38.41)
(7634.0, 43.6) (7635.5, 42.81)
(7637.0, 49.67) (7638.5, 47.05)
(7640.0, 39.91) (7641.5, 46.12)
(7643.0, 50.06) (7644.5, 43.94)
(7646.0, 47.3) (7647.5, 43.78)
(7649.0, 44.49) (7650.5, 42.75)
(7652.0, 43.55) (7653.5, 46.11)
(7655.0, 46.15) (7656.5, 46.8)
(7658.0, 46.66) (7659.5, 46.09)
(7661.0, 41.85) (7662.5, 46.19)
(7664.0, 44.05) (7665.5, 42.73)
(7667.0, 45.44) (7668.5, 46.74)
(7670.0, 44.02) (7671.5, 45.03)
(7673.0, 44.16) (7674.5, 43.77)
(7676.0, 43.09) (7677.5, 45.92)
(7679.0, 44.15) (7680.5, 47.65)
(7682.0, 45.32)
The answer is 1.81 angstroms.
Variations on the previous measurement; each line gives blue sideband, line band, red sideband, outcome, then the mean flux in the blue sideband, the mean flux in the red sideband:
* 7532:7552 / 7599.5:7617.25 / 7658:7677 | 0.3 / 42.1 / 44.5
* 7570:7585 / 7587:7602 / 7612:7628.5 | 0.2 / 42.9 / 42.4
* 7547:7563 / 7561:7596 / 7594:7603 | -0.6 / 41.6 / 41.8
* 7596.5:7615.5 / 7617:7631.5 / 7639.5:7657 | 0.8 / 42.1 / 45.1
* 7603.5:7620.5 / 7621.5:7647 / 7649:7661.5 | 0.5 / 42.7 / 45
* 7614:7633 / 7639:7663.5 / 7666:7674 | -0.9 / 41.2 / 45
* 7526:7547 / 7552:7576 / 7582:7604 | 0.5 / 42.4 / 42.4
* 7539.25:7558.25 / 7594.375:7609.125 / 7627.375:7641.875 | 0.3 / 42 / 42.5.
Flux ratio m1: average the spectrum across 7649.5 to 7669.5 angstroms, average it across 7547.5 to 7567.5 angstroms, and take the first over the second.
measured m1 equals 1.1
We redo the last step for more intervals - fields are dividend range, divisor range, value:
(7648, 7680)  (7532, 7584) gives 1.06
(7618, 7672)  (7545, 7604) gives 1.04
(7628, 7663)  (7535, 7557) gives 1.05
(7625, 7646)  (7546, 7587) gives 1.03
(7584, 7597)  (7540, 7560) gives 1.02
